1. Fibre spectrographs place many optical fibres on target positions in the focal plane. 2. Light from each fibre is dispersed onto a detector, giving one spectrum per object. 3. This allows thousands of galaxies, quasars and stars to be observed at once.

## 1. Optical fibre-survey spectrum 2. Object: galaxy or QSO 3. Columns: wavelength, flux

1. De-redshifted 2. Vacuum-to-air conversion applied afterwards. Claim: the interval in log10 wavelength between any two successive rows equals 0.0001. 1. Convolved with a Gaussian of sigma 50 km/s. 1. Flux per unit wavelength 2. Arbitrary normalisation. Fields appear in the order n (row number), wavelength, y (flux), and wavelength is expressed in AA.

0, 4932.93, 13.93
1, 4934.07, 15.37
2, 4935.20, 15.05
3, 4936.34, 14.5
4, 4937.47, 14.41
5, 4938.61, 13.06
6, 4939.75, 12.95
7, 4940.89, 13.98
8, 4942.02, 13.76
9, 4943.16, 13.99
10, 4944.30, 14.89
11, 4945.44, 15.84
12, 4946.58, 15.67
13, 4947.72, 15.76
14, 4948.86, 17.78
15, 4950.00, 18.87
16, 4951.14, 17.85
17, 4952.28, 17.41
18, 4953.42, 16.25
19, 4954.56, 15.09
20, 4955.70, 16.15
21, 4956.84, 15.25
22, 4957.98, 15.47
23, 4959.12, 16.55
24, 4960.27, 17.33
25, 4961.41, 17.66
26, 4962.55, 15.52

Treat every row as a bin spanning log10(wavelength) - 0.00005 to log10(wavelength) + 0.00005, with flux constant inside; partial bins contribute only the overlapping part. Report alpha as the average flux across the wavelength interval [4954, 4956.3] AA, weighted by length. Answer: 15.6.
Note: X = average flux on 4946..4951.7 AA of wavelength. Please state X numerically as 17.2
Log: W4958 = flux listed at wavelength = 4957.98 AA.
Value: 15.47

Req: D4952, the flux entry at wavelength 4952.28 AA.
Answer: 17.41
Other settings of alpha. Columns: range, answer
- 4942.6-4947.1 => 15.1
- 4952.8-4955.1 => 15.7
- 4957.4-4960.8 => 16.4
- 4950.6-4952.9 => 17.6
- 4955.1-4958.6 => 15.7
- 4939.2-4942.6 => 13.6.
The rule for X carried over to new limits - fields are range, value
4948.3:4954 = 17.6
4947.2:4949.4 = 16.8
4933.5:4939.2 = 14.5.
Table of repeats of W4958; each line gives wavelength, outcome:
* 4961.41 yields 17.66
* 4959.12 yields 16.55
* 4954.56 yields 15.09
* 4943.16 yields 13.99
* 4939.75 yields 12.95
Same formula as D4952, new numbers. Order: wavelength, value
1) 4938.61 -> 13.06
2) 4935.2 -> 15.05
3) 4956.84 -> 15.25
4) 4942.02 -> 13.76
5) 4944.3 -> 14.89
